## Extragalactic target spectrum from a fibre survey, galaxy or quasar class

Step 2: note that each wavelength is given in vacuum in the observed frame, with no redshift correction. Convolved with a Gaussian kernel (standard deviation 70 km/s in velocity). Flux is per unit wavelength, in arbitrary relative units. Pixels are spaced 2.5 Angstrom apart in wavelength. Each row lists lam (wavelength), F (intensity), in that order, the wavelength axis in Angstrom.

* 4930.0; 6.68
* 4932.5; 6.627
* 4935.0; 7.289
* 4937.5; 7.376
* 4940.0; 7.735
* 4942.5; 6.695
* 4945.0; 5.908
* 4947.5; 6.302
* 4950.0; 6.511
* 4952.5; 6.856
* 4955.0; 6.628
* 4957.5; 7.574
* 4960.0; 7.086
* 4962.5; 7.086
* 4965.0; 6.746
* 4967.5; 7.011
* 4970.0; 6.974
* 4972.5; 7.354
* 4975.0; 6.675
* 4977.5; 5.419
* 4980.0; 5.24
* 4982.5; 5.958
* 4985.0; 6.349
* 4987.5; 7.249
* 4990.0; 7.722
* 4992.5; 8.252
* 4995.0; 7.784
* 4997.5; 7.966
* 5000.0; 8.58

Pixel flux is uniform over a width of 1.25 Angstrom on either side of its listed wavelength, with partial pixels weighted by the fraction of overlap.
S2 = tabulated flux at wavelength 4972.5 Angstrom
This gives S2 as 7.354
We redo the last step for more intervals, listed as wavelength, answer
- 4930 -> 6.68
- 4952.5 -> 6.856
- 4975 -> 6.675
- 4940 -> 7.735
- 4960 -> 7.086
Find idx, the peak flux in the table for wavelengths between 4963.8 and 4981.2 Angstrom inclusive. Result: 7.354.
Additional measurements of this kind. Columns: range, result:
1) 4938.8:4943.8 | 7.735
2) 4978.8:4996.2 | 8.252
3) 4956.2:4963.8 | 7.574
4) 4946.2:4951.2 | 6.511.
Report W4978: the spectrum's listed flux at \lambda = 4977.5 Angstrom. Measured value 5.419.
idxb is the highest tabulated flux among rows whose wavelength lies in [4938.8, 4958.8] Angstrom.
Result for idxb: 7.735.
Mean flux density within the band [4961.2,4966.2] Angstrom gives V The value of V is 6.92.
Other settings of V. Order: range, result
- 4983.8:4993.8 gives 7.4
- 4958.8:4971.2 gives 6.98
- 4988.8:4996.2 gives 7.92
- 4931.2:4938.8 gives 7.1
